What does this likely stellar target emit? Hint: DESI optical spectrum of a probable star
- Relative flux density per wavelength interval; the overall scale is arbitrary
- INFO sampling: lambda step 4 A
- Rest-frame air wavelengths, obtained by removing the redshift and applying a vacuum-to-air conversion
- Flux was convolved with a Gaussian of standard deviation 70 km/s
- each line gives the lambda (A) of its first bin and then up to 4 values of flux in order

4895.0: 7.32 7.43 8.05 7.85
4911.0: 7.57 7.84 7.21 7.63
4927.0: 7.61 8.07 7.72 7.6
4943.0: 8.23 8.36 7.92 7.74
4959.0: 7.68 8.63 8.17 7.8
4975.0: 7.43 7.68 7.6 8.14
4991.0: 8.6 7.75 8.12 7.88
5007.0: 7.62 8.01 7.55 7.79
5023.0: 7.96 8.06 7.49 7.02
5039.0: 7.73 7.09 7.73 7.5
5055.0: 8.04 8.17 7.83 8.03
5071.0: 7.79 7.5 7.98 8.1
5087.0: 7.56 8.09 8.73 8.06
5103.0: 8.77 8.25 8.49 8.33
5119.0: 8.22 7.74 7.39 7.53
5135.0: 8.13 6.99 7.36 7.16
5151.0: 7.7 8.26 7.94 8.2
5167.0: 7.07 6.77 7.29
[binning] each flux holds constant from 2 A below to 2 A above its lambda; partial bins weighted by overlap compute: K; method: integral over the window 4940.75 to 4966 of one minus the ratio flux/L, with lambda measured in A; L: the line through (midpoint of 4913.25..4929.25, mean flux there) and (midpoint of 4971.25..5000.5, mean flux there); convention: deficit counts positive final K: -1.2 A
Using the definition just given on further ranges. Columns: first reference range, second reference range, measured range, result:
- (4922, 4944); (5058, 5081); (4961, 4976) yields -0.44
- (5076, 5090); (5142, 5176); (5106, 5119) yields -1.01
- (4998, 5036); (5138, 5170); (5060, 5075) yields -0.31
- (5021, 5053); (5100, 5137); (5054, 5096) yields -0.80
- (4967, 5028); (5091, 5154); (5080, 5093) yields -0.01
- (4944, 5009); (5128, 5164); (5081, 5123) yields -2.66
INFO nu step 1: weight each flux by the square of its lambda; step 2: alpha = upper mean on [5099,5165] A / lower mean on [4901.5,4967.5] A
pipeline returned 1.1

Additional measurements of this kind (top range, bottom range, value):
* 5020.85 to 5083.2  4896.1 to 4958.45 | 1.05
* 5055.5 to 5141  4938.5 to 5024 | 1.06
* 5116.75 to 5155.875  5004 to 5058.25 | 1.04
